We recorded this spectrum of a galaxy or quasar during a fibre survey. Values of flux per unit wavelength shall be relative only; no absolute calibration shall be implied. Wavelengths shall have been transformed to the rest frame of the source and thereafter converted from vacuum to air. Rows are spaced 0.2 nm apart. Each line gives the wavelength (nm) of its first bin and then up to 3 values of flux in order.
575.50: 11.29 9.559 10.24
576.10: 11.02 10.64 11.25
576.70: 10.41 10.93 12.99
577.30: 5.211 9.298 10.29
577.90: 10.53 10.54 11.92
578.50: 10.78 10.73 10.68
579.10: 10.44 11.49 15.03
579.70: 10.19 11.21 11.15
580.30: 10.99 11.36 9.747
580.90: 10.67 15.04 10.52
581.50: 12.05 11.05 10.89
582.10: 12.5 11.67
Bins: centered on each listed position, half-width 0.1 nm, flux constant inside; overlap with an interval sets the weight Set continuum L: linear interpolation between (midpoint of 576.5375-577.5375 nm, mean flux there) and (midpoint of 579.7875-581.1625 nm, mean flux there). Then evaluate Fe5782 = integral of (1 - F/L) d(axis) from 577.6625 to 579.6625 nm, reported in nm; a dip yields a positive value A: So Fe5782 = -0.12 nm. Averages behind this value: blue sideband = 9.89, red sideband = 11.3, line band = 11.2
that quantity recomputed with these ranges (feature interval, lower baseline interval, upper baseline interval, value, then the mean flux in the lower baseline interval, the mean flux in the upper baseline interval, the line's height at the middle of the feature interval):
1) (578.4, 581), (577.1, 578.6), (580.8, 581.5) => 0.01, 10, 12.1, 11.2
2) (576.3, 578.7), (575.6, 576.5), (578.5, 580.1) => 0.10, 10.5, 11.3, 10.9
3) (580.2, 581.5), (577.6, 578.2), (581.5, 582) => -0.05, 10.5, 11.2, 11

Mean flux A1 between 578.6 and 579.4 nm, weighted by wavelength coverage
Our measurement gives 10.8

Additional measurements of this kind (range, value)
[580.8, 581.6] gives 12.1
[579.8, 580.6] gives 11.2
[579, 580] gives 11.7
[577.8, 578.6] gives 10.9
